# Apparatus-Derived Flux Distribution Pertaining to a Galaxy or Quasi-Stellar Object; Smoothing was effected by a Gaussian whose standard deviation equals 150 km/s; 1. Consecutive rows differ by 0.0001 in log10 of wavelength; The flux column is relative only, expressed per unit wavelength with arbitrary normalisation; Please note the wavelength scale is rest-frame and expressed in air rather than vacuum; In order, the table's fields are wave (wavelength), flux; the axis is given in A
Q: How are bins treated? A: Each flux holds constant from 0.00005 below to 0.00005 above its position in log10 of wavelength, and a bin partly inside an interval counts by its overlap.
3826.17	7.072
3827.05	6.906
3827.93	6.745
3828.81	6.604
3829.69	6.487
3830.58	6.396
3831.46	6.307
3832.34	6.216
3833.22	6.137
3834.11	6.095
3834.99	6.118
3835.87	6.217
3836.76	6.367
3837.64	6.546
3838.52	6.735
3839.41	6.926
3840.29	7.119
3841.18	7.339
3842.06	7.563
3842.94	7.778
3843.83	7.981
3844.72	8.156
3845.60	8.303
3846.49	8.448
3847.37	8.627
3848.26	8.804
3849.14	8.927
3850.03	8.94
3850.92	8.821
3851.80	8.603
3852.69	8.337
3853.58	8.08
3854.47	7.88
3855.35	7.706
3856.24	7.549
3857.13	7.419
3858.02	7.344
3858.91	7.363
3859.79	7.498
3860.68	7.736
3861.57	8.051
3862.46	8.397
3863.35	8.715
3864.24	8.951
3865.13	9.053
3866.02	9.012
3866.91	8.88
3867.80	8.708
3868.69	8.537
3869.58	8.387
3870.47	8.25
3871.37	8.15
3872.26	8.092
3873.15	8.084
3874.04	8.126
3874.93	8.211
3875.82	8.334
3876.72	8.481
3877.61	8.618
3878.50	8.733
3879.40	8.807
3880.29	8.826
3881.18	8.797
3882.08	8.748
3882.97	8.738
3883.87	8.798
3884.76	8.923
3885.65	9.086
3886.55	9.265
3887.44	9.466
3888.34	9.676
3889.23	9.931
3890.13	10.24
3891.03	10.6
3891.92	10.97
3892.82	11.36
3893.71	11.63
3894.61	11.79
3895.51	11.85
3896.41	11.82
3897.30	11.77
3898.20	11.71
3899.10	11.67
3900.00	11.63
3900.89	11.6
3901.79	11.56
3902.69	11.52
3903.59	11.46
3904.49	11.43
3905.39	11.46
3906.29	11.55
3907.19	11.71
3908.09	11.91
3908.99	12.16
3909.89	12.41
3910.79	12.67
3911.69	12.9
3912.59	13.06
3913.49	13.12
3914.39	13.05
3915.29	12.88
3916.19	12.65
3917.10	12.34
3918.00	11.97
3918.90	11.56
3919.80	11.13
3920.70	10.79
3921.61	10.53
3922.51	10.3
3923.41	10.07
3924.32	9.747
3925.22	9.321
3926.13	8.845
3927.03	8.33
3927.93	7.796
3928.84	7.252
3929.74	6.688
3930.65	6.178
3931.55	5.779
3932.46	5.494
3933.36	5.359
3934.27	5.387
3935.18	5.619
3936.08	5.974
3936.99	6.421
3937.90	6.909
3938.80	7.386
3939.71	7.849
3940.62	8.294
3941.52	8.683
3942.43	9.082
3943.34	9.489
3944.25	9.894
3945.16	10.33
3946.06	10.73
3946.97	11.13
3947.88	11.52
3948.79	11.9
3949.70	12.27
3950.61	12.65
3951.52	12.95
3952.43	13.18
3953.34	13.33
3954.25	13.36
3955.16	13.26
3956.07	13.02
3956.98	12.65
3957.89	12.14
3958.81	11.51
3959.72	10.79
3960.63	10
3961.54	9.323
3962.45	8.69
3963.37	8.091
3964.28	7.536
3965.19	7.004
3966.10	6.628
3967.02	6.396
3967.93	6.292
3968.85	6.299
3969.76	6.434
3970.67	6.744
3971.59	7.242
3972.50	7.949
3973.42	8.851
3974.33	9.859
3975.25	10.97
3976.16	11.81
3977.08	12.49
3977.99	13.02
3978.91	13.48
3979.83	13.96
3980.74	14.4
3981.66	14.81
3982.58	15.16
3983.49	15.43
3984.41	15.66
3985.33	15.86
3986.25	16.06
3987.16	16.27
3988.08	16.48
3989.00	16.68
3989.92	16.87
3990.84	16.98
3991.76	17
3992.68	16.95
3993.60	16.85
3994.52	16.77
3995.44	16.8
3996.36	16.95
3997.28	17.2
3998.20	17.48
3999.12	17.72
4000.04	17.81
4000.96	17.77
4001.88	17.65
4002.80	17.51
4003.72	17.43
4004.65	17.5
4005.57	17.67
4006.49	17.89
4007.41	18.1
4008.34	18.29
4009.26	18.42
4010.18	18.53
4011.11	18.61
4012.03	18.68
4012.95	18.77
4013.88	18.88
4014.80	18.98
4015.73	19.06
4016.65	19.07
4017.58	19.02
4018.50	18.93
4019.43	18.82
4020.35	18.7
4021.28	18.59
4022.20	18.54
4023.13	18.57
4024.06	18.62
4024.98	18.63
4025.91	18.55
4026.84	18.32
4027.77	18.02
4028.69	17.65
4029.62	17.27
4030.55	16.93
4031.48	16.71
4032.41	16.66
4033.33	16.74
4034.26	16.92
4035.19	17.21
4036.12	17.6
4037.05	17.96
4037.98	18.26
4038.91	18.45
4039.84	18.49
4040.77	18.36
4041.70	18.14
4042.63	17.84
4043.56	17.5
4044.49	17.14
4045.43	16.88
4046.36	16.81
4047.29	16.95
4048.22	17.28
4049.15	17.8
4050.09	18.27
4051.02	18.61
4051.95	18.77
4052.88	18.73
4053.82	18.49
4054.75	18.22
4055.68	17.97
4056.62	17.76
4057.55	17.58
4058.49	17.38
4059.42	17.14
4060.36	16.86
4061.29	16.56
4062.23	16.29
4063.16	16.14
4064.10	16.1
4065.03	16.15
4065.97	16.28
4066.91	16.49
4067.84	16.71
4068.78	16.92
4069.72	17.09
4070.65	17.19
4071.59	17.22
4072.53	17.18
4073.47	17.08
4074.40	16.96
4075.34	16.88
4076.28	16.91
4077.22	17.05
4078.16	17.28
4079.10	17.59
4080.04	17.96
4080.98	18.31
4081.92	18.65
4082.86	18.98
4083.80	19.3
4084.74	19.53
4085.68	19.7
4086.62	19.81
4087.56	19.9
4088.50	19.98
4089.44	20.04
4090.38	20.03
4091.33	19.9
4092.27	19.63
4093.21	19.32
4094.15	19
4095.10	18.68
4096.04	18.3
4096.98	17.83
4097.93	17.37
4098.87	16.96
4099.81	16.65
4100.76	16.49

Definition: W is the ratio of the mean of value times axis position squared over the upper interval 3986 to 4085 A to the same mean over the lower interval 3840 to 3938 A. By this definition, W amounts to 2.03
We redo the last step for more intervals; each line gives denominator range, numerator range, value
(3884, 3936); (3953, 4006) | 1.33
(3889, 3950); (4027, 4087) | 1.85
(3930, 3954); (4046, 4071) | 2.03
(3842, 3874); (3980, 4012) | 2.21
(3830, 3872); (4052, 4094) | 2.58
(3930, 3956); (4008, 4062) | 2.02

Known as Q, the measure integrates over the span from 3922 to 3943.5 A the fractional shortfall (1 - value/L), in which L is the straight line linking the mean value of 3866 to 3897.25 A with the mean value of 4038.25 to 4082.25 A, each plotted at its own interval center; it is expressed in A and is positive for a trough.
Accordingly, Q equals 7.5 A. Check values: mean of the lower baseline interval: 9.35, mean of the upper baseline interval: 17.4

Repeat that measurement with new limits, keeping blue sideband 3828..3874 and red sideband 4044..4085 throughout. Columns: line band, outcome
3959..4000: 3.2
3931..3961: 5.7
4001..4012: -2.4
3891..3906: -2.5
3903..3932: -0.1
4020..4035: -2.0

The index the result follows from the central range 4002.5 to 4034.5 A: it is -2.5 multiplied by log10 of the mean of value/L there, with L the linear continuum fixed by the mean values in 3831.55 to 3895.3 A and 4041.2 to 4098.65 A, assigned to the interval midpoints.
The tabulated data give -0.17 mag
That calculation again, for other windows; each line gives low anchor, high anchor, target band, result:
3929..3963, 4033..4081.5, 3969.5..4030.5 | -0.21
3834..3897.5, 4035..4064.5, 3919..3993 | 0.24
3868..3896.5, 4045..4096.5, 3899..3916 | -0.16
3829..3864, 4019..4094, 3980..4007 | -0.13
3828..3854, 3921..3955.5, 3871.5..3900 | -0.18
